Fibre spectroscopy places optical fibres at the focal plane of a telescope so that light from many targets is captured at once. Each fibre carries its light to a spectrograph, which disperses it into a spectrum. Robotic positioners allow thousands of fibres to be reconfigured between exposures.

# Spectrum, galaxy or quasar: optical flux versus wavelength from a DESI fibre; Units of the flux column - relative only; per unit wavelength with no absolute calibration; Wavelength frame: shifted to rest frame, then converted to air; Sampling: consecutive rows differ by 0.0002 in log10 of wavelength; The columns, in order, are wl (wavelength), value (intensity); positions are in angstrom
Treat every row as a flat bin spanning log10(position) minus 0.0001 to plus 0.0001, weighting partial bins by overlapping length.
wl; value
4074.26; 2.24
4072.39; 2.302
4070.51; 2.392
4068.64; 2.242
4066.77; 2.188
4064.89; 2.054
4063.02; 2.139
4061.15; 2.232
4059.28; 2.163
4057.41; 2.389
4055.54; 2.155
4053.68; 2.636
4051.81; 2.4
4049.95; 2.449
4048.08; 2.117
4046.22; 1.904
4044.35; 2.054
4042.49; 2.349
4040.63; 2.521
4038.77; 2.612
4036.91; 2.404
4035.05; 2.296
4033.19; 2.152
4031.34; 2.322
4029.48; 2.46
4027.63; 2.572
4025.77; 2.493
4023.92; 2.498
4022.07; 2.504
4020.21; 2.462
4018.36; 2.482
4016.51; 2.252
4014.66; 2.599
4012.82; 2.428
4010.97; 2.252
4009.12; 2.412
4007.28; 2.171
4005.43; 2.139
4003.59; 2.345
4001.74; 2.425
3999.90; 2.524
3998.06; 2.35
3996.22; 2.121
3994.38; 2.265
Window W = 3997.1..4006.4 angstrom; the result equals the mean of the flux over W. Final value 2.35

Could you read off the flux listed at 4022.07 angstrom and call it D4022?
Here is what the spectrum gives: 2.504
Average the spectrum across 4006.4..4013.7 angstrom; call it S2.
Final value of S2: 2.32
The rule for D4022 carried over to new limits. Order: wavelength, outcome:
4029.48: 2.46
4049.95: 2.449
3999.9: 2.524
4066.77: 2.188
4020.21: 2.462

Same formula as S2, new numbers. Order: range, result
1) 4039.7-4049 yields 2.19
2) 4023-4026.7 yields 2.5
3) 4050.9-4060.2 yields 2.35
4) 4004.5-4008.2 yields 2.16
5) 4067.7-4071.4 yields 2.32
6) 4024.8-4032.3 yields 2.46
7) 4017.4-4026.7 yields 2.49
